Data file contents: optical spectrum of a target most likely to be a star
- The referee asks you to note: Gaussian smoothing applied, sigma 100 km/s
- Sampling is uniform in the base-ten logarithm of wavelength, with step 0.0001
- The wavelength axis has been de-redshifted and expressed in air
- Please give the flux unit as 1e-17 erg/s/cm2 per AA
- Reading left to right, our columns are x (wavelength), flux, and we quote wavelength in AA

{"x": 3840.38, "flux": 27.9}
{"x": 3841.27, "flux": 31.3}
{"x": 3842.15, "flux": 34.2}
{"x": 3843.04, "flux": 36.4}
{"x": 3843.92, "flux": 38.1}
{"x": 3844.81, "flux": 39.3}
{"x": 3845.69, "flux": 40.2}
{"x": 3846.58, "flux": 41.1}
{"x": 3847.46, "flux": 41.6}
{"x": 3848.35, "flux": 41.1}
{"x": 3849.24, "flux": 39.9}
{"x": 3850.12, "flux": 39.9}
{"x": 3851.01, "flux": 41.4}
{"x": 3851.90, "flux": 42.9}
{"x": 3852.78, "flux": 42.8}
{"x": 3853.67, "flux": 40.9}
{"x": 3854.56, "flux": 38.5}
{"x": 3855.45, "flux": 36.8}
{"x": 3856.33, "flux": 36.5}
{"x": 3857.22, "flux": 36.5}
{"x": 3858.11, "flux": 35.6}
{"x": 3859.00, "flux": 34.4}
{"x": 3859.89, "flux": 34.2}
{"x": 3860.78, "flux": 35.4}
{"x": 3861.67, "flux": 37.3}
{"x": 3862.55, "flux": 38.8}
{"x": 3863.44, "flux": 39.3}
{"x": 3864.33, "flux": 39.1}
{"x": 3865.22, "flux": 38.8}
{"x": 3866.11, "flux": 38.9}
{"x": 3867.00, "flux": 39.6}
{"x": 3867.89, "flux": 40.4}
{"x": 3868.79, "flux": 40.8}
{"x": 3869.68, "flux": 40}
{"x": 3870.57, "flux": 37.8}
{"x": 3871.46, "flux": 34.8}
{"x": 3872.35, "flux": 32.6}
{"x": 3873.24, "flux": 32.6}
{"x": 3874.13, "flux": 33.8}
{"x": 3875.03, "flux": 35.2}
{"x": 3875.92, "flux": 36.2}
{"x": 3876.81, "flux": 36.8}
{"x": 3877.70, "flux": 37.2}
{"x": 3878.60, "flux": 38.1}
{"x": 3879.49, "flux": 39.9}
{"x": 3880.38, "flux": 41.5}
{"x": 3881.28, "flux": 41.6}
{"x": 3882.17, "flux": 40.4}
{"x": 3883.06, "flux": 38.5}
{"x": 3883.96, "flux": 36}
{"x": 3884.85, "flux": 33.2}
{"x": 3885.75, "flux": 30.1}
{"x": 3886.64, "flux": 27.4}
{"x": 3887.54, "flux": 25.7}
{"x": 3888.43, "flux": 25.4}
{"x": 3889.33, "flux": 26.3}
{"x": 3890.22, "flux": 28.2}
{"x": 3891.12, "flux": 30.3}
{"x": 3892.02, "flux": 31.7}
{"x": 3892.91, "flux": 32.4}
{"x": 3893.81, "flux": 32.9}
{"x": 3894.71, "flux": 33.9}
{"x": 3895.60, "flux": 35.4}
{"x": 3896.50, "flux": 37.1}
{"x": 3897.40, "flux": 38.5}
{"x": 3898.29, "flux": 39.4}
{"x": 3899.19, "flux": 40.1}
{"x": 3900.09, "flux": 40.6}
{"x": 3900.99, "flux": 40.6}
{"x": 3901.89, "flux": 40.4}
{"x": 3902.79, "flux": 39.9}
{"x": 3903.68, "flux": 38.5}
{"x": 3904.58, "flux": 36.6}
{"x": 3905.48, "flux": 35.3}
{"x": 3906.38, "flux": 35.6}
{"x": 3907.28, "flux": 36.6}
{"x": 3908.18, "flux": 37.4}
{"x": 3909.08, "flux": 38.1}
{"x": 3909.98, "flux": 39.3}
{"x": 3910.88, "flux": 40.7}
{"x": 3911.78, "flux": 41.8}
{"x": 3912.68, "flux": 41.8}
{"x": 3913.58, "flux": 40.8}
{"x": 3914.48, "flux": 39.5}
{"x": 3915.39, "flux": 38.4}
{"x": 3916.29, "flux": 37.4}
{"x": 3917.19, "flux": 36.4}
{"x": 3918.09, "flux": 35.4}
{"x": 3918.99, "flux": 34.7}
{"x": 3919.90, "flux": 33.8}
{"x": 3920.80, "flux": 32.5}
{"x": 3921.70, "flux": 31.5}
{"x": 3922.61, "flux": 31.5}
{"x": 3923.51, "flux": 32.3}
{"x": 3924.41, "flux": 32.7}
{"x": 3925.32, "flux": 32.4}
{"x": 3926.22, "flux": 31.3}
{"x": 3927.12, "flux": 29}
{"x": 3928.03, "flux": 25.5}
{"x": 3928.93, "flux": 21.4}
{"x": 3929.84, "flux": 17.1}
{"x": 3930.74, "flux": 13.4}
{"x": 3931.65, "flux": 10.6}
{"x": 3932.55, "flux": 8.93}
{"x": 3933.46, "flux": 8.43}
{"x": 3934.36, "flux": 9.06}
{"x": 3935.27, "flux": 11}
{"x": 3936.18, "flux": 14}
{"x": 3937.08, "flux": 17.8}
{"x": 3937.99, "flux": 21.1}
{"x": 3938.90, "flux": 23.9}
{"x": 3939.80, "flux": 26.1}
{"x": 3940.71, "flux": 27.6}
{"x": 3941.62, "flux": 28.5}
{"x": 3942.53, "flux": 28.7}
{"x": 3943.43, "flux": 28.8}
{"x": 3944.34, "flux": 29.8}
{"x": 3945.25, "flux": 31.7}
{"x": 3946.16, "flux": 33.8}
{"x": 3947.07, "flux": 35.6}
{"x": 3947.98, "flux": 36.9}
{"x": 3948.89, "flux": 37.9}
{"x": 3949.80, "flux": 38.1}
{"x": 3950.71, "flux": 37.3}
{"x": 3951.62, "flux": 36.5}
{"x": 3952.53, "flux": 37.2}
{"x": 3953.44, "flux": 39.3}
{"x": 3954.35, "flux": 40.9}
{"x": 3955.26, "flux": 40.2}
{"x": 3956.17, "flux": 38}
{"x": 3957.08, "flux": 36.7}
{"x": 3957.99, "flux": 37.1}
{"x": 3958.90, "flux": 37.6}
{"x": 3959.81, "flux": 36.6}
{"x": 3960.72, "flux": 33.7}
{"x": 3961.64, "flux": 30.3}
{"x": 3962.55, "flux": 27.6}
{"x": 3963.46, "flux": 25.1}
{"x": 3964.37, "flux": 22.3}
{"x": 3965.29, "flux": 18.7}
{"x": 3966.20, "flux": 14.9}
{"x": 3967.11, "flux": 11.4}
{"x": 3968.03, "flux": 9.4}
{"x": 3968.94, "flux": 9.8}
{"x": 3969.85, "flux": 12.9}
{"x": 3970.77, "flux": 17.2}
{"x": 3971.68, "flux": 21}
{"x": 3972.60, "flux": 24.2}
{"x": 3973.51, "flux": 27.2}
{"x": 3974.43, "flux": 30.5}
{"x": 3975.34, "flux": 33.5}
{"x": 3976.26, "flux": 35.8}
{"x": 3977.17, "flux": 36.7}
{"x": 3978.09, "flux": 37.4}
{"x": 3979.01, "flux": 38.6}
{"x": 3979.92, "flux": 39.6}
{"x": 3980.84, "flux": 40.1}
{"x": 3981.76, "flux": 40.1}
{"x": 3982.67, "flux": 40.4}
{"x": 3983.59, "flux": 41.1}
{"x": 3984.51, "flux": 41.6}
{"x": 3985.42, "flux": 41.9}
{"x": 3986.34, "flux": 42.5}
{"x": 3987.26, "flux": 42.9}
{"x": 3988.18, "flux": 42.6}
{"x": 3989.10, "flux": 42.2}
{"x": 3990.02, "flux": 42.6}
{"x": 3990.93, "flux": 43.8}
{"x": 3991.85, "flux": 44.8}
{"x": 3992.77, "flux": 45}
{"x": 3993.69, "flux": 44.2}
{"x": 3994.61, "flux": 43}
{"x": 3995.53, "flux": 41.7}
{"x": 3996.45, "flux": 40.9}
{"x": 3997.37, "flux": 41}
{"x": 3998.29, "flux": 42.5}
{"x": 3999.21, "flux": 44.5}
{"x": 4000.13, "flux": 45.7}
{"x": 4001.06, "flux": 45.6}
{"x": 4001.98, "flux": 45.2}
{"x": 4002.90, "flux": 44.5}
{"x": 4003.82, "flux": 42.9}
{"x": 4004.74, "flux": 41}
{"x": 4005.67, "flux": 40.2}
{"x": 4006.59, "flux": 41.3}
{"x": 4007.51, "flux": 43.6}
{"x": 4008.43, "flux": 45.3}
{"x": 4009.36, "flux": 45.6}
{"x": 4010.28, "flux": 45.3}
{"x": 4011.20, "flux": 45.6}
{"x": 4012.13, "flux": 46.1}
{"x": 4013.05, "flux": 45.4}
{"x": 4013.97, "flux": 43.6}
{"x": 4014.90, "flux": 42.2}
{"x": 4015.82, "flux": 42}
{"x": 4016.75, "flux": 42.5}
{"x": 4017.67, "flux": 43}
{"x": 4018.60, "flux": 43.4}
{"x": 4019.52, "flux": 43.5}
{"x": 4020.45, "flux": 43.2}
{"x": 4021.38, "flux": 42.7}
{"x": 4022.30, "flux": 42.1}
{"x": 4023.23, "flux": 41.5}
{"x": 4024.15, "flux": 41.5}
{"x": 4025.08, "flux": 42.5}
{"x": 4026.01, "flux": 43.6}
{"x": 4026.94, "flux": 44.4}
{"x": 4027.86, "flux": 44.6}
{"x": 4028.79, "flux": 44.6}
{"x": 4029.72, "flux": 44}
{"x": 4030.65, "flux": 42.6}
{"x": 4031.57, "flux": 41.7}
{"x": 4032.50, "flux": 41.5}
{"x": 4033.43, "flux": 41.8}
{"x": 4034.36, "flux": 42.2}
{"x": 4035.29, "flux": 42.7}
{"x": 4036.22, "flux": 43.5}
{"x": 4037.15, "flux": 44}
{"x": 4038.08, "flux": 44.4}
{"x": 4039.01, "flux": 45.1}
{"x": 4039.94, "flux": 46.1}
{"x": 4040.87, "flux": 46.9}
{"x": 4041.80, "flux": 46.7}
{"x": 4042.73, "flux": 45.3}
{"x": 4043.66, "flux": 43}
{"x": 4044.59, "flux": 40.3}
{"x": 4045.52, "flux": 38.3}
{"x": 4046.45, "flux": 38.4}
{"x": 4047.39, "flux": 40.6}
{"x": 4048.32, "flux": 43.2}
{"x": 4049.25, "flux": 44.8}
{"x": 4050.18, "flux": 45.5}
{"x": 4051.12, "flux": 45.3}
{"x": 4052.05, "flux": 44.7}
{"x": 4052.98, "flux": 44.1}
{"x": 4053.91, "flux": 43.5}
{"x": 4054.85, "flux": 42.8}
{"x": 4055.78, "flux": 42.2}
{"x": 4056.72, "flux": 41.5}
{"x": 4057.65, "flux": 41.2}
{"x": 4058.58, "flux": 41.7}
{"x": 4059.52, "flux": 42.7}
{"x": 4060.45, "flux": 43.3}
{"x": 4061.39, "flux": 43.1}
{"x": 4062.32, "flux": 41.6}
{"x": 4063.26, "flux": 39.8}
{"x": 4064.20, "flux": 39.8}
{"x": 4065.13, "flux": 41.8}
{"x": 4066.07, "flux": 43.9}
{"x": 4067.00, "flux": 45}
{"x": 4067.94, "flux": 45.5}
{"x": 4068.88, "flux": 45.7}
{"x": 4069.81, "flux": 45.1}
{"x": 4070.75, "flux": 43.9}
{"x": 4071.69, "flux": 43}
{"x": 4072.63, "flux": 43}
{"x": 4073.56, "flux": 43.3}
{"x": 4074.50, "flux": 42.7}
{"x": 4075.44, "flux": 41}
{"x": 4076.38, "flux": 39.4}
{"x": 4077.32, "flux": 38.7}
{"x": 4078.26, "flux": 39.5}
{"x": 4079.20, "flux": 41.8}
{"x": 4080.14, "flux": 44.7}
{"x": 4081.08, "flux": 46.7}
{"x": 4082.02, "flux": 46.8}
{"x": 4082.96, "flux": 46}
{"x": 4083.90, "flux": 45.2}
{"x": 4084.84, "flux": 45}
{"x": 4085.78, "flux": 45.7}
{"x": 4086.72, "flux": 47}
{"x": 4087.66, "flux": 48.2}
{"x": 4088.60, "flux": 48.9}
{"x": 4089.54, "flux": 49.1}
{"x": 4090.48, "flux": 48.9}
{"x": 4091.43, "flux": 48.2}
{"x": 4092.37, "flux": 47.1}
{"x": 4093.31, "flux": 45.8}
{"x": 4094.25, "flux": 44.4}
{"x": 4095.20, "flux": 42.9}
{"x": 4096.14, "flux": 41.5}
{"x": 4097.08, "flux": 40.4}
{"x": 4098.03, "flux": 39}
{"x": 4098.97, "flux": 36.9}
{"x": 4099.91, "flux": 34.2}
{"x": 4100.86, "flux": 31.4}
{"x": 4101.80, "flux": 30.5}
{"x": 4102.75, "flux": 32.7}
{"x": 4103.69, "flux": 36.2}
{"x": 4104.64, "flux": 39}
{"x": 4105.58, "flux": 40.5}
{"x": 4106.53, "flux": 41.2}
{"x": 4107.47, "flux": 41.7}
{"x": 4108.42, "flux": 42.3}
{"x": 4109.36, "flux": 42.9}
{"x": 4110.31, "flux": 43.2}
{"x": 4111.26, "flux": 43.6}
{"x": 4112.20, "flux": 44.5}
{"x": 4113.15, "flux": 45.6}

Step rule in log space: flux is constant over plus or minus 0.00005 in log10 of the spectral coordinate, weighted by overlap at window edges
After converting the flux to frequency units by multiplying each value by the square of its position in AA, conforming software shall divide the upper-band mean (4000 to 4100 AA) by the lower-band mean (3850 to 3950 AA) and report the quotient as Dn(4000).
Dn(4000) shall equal 1.41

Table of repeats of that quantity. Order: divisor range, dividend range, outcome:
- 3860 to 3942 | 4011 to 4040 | 1.41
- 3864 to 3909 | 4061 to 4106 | 1.30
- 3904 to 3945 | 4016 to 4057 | 1.58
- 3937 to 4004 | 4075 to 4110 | 1.30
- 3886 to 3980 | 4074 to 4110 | 1.50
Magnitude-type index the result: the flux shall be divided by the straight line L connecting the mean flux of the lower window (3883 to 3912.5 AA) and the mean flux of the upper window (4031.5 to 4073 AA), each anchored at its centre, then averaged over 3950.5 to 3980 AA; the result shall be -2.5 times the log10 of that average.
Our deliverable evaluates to 0.30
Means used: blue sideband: 35.3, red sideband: 43.1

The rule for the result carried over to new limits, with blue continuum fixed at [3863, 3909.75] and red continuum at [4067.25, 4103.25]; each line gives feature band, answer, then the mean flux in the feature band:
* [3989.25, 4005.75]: -0.09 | 43.3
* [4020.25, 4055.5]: -0.05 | 43.3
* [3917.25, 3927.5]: 0.15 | 32.7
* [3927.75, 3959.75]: 0.35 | 27.8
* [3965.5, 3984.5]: 0.35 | 28.3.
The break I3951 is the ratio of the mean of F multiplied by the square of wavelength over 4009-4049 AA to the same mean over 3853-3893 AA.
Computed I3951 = 1.3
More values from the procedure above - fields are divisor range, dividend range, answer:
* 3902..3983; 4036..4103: 1.51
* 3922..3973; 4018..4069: 1.72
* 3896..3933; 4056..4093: 1.41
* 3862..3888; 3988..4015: 1.27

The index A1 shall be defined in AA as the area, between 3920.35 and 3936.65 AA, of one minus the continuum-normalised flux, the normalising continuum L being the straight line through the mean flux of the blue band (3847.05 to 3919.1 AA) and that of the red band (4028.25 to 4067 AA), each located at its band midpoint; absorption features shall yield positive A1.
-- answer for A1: 7.10 AA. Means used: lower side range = 37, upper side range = 43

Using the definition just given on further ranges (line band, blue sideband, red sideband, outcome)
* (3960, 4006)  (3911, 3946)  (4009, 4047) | 1.86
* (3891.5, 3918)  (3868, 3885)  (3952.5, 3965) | -1.13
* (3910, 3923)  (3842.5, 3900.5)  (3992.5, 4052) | 0.58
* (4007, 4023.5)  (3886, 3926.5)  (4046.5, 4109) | -1.57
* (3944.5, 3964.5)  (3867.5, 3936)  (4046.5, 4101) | 0.57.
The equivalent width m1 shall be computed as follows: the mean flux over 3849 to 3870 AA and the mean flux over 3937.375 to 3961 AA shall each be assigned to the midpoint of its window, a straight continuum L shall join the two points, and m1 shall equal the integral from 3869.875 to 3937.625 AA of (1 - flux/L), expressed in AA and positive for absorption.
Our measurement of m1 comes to 7.38 AA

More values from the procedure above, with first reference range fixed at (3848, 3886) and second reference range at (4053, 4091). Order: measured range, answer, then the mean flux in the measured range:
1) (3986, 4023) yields -1.41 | 43.4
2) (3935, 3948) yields 4.48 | 26.2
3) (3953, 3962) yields 0.74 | 37.1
